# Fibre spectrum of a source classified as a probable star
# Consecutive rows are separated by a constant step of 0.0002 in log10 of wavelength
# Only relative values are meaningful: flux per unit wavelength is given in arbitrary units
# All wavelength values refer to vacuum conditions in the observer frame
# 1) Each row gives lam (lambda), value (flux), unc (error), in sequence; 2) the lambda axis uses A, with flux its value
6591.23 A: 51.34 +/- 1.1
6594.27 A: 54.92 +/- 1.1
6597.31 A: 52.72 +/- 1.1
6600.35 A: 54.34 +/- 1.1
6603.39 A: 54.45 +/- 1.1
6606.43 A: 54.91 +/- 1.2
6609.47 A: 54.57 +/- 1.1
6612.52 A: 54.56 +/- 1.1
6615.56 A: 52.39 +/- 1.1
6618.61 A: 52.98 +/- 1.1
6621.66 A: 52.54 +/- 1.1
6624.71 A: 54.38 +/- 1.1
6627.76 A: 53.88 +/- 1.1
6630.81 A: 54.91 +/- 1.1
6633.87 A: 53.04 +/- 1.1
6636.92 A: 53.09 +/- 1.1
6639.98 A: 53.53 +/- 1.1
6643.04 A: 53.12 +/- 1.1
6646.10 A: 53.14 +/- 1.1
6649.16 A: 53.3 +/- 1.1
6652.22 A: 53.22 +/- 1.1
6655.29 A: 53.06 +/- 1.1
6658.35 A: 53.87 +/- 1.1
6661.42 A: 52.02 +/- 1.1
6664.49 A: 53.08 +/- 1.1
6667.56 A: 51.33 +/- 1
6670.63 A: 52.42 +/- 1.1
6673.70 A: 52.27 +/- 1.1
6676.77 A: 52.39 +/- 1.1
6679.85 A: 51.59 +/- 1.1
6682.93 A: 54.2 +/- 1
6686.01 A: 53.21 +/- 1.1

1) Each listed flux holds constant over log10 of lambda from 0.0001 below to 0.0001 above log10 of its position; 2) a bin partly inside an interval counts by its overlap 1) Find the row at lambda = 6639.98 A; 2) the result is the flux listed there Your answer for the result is 53.53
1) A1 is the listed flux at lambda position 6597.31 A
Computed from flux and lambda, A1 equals 52.72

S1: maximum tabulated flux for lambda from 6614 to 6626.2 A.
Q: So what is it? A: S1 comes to 54.38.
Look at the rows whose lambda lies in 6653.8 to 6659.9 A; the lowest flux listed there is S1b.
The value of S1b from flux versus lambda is 53.06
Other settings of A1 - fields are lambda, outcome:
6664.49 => 53.08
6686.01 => 53.21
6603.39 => 54.45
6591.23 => 51.34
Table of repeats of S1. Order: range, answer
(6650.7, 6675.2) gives 53.87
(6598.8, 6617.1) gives 54.91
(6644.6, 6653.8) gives 53.3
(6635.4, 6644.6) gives 53.53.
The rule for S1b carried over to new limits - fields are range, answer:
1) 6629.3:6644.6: 53.04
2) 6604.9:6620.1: 52.39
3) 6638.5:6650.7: 53.12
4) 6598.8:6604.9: 54.34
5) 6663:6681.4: 51.33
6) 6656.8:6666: 52.02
